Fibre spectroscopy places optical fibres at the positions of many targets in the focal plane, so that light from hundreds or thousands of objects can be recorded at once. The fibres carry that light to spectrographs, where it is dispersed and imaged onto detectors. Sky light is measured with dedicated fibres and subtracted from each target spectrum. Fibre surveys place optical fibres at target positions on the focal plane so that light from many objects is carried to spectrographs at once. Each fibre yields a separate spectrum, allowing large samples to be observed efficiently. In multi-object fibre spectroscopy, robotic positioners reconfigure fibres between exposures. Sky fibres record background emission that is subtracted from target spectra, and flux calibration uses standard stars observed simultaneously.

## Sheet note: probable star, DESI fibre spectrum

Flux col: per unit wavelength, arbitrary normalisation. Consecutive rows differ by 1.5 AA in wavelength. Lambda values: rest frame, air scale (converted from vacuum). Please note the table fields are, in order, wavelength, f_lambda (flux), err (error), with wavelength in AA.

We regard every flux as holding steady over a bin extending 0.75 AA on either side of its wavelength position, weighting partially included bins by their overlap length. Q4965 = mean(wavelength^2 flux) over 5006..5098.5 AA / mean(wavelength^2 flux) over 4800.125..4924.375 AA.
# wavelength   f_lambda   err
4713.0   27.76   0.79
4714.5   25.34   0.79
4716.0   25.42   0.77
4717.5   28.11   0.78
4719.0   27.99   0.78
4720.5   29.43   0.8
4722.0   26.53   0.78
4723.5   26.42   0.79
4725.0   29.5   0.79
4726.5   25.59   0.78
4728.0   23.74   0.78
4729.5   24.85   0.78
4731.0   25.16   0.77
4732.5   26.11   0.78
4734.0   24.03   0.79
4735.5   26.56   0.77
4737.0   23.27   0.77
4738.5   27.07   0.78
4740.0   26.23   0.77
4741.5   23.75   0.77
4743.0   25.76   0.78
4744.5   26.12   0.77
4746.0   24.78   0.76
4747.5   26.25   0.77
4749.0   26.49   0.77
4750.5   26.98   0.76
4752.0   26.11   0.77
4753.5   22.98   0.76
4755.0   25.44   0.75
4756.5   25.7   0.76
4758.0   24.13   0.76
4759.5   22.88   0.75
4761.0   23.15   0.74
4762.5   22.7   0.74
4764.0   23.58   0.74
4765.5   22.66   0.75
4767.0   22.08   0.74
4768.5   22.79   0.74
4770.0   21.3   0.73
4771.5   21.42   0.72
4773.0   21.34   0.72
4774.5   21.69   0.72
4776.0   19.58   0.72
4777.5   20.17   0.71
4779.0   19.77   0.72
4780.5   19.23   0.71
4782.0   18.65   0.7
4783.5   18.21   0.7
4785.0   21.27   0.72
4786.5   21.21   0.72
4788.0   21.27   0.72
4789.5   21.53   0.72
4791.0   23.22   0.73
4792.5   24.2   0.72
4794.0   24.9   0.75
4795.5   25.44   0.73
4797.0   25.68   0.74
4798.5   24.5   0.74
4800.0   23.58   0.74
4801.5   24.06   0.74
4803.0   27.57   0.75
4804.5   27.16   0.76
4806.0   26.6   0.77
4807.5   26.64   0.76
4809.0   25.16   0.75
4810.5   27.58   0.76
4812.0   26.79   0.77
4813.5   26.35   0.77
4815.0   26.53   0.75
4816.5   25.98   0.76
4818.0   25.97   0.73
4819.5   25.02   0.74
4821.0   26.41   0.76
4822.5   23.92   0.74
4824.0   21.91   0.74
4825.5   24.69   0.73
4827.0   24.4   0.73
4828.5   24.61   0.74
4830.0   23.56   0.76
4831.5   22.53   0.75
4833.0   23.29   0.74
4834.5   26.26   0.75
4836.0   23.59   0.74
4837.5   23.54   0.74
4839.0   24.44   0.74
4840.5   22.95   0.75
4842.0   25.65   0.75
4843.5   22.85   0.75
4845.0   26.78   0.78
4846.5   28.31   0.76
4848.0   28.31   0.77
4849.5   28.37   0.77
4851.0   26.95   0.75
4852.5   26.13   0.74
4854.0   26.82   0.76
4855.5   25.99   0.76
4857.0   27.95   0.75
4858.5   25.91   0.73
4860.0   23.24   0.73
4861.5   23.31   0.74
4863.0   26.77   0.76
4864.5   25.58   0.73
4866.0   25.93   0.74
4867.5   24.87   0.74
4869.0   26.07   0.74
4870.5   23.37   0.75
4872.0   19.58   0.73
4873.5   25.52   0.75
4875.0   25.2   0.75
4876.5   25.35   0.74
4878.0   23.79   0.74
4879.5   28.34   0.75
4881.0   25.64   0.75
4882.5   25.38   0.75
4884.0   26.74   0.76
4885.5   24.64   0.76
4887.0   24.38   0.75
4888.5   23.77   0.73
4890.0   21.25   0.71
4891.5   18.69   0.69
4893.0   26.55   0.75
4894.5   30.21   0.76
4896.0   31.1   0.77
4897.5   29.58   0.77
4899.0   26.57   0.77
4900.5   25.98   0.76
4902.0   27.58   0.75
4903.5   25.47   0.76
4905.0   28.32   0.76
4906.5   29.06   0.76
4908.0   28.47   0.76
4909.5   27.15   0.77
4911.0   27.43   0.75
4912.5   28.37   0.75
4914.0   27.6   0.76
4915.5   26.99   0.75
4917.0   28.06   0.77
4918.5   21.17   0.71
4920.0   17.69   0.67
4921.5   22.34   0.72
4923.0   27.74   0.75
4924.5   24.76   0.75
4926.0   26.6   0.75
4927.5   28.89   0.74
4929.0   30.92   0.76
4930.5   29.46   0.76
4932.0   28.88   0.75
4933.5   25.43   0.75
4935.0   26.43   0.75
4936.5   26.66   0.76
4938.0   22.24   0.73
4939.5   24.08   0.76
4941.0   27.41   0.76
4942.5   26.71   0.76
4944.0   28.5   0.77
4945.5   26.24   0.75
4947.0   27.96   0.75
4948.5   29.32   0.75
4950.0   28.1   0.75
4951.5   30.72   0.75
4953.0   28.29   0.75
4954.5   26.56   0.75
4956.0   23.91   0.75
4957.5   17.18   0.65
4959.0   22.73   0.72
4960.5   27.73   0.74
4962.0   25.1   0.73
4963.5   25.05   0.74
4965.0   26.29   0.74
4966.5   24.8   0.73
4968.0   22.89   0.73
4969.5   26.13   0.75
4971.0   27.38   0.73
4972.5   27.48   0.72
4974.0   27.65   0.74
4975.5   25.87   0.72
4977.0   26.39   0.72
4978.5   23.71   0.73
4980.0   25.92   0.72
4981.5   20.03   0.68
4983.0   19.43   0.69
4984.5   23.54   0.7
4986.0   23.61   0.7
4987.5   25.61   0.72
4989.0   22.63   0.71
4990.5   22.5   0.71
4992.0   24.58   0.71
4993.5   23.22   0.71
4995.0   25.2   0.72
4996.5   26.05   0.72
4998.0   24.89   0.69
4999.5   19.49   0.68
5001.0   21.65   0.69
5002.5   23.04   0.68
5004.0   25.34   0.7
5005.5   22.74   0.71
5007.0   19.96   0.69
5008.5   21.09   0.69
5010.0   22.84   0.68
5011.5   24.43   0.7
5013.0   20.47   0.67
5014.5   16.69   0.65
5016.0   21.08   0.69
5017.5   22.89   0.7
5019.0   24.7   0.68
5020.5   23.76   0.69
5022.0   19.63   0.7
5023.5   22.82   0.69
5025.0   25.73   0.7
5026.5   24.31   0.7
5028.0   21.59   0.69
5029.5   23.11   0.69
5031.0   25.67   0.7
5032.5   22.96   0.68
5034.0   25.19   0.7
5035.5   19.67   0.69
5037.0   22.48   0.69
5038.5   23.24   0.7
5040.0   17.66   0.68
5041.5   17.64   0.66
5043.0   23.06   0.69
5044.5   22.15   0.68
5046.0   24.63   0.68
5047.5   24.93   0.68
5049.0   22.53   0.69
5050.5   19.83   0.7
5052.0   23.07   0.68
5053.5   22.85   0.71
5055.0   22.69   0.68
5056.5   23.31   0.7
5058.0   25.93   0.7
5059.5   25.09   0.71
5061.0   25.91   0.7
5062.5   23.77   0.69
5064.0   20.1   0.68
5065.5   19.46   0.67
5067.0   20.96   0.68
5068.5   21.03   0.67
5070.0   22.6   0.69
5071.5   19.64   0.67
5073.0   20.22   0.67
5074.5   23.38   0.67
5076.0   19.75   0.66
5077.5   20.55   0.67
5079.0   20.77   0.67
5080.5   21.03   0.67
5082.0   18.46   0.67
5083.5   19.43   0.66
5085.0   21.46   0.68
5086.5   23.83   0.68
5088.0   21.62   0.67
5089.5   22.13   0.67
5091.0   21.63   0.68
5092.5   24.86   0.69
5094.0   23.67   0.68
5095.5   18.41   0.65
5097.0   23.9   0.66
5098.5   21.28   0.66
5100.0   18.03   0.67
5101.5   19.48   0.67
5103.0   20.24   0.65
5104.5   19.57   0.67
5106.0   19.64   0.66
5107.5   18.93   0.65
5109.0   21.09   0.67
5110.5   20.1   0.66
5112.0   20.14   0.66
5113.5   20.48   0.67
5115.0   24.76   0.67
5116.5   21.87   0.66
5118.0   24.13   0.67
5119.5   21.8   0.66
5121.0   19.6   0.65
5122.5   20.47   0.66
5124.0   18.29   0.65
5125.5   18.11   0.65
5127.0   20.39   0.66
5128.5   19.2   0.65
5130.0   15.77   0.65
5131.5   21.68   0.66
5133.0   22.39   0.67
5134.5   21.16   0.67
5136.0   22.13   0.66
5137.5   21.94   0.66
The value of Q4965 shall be 0.93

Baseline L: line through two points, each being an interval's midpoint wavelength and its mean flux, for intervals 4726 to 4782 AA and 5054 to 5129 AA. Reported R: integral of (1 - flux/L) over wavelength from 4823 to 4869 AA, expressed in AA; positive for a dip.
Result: -4.2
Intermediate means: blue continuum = 23.7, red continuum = 21.3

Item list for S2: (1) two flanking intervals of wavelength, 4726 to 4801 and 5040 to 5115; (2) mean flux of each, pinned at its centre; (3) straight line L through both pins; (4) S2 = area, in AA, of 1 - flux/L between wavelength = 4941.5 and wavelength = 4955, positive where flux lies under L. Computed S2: -3.5 AA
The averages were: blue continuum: 23.5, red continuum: 21.5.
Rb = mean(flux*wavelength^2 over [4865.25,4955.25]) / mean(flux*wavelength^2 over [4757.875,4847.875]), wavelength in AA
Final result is 1.16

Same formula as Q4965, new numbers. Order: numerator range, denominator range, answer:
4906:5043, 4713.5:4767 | 1.06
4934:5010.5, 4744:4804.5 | 1.16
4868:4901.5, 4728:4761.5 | 1.07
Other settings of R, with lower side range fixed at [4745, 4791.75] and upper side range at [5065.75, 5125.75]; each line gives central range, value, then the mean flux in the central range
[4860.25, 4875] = -1.7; 24.5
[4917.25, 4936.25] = -3.6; 25.9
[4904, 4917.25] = -3.7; 27.9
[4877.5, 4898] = -3.5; 25.7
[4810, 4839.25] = -3.4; 24.9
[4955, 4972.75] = -2.5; 24.7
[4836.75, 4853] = -2.7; 25.8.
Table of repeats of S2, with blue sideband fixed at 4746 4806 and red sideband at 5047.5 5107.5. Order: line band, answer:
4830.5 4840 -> -0.4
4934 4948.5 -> -2.7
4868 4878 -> -0.7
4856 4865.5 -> -1.2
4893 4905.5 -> -3.0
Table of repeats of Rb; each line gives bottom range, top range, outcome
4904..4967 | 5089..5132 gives 0.84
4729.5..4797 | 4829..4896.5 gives 1.12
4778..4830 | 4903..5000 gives 1.13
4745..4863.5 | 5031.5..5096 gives 1.00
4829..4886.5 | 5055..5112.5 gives 0.93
